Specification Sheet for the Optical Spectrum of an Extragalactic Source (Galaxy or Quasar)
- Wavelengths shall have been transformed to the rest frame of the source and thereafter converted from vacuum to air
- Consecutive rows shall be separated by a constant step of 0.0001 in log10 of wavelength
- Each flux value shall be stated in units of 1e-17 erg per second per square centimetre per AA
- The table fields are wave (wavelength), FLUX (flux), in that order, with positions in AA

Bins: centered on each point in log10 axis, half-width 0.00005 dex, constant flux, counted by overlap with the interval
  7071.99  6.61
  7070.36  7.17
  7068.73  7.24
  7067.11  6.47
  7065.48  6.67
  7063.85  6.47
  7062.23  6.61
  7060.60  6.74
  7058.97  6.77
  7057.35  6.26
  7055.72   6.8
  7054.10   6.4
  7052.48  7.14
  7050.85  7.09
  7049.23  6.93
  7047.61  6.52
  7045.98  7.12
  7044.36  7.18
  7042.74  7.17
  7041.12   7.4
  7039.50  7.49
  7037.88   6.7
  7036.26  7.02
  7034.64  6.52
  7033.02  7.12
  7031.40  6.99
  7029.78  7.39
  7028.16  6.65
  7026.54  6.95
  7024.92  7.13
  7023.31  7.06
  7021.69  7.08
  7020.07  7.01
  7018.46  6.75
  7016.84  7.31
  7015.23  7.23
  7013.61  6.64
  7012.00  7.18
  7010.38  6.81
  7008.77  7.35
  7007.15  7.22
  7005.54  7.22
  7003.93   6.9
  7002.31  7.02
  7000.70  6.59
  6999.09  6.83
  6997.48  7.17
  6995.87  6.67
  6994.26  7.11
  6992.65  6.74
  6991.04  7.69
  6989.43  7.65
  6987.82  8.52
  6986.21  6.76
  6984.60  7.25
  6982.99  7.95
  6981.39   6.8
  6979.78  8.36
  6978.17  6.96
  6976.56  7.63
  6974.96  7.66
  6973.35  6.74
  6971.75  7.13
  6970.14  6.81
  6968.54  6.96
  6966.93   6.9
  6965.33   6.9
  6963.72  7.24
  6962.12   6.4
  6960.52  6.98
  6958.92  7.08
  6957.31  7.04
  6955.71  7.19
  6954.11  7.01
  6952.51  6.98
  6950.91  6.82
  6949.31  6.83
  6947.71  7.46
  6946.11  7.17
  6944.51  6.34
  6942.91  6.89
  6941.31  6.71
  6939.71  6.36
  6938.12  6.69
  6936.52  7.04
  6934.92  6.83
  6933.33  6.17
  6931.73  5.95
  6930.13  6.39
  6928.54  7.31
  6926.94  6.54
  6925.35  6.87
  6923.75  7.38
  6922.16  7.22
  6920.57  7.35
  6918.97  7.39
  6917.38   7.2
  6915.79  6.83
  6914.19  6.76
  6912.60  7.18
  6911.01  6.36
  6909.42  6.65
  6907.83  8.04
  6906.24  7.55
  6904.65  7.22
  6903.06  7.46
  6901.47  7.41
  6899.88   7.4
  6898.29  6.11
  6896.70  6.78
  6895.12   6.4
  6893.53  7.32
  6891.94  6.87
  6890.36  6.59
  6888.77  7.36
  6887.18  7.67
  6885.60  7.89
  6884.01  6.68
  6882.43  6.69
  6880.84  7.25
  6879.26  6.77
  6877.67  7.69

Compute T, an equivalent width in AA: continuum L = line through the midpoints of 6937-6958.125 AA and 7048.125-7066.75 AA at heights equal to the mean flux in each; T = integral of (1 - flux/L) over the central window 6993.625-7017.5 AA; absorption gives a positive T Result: -0.78 AA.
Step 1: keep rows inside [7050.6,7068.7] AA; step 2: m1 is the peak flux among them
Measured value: 7.14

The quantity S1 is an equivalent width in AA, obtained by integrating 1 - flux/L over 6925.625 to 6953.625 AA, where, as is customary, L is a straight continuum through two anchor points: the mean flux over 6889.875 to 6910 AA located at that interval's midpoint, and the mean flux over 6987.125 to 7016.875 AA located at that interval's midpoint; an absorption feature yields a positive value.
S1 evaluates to 1.4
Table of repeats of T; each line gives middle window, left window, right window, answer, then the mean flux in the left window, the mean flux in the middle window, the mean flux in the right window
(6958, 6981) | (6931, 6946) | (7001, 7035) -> -1.2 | 6.58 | 7.12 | 7.02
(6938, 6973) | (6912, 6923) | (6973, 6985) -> 2.0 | 7.13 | 6.91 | 7.45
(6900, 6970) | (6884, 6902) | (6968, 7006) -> 1.6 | 7.05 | 6.96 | 7.22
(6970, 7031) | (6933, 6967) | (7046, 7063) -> -3.1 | 6.88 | 7.16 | 6.74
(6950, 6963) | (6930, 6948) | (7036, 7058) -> -0.5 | 6.65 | 6.94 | 6.95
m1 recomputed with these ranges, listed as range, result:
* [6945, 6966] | 7.46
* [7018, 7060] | 7.49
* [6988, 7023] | 7.69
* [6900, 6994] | 8.52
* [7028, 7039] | 7.39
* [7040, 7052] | 7.4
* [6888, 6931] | 8.04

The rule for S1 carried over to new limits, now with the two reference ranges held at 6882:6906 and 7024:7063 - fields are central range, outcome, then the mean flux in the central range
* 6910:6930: 0.1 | 7.01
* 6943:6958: 0.1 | 6.98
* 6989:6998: -0.2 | 7.15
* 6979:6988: -0.7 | 7.54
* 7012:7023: -0.1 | 7.02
